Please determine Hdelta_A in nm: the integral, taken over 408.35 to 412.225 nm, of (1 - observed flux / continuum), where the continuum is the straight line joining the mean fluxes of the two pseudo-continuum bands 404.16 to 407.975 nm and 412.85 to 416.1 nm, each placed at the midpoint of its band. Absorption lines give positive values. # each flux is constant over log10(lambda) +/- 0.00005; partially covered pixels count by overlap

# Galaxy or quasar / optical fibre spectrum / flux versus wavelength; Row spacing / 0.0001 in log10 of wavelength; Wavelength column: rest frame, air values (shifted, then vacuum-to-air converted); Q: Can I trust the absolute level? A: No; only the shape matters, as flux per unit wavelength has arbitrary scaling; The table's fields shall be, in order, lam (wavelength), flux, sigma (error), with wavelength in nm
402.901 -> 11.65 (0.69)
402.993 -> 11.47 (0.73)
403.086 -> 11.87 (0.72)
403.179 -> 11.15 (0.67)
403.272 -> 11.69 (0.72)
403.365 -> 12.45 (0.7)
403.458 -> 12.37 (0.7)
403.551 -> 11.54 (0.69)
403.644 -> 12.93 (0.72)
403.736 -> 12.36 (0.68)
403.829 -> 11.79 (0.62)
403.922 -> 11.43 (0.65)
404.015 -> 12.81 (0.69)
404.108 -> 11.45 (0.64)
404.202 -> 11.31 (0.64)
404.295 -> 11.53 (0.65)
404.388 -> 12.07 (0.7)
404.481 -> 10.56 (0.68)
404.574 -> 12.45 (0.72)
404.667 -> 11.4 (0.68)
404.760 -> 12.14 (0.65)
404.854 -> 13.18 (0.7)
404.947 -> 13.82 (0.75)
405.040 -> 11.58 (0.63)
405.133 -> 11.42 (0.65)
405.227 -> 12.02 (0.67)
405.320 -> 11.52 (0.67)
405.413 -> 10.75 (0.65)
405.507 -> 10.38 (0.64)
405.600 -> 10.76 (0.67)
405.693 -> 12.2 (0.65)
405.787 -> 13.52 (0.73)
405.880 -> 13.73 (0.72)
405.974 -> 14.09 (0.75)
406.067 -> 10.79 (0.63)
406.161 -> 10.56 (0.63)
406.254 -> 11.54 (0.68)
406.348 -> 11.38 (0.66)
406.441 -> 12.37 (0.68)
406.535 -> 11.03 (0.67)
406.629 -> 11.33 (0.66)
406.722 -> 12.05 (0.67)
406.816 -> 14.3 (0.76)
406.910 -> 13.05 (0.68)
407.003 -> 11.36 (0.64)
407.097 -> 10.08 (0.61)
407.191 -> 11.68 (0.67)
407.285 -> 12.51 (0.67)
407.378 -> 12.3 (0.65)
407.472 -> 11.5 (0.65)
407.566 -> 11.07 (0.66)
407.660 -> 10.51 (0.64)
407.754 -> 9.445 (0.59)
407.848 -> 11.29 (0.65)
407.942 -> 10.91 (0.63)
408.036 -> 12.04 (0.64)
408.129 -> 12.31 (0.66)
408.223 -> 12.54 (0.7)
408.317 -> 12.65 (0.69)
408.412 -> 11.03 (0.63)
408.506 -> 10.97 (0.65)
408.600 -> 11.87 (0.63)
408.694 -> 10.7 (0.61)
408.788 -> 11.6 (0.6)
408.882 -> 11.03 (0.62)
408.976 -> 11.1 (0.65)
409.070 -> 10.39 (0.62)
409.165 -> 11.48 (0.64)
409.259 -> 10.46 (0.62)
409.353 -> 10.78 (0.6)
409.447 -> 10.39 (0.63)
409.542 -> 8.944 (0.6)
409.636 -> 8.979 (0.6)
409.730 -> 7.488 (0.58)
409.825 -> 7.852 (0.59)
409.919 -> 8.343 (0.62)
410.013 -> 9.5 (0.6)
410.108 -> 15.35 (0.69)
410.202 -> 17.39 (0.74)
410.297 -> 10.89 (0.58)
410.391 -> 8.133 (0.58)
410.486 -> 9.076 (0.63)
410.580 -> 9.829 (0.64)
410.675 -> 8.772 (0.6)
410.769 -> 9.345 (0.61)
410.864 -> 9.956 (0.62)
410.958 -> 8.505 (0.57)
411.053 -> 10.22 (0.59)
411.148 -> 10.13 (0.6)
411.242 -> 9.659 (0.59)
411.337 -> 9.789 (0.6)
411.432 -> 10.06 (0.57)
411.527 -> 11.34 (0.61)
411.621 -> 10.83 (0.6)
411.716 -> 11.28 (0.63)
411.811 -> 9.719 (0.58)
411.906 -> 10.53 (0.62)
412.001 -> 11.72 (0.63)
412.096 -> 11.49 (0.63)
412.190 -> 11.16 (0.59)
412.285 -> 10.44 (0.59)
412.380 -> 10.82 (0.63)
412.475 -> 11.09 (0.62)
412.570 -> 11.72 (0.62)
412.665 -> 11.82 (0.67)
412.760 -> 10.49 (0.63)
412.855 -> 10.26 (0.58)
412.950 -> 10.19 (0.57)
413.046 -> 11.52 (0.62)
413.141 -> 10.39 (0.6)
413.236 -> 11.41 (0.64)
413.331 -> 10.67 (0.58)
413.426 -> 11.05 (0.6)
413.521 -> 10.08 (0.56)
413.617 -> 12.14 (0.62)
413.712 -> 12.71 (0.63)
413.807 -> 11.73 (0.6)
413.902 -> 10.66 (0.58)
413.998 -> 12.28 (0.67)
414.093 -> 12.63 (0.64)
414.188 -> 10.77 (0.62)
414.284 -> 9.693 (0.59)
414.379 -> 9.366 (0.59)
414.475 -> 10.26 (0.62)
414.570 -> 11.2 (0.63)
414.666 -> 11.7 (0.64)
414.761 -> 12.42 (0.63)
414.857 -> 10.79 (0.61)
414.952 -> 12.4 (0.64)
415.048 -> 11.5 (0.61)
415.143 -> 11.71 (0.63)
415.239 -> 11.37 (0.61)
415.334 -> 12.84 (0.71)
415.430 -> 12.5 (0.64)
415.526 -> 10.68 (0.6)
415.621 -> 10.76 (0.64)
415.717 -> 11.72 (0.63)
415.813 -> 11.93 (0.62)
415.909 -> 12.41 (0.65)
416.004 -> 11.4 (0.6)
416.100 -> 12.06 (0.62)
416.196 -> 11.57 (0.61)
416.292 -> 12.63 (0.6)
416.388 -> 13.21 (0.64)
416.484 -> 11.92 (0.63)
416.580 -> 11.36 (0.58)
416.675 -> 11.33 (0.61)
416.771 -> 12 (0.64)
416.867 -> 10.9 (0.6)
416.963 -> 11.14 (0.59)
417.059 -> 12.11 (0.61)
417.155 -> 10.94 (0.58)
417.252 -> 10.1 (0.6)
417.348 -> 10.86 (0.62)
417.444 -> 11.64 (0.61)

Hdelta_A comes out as 0.37 nm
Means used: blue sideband 11.7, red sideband 11.4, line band 10.4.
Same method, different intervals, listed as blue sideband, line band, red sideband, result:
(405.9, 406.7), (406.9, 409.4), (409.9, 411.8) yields -0.030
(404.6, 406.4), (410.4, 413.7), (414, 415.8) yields 0.297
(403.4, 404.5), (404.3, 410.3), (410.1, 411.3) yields -0.180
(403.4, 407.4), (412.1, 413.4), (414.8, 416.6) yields 0.101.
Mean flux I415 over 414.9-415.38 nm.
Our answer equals 12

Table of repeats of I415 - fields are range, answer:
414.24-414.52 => 9.76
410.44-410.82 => 9.27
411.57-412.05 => 10.8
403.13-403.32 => 11.4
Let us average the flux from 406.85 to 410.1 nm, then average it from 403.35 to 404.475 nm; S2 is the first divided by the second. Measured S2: 0.9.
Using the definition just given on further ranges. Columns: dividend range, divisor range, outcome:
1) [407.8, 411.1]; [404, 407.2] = 0.89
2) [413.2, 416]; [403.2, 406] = 0.95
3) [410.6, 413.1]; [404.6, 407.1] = 0.88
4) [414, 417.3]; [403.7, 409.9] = 1.01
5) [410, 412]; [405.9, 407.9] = 0.90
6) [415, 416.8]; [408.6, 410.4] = 1.11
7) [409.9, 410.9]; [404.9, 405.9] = 0.89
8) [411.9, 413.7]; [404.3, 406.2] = 0.92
